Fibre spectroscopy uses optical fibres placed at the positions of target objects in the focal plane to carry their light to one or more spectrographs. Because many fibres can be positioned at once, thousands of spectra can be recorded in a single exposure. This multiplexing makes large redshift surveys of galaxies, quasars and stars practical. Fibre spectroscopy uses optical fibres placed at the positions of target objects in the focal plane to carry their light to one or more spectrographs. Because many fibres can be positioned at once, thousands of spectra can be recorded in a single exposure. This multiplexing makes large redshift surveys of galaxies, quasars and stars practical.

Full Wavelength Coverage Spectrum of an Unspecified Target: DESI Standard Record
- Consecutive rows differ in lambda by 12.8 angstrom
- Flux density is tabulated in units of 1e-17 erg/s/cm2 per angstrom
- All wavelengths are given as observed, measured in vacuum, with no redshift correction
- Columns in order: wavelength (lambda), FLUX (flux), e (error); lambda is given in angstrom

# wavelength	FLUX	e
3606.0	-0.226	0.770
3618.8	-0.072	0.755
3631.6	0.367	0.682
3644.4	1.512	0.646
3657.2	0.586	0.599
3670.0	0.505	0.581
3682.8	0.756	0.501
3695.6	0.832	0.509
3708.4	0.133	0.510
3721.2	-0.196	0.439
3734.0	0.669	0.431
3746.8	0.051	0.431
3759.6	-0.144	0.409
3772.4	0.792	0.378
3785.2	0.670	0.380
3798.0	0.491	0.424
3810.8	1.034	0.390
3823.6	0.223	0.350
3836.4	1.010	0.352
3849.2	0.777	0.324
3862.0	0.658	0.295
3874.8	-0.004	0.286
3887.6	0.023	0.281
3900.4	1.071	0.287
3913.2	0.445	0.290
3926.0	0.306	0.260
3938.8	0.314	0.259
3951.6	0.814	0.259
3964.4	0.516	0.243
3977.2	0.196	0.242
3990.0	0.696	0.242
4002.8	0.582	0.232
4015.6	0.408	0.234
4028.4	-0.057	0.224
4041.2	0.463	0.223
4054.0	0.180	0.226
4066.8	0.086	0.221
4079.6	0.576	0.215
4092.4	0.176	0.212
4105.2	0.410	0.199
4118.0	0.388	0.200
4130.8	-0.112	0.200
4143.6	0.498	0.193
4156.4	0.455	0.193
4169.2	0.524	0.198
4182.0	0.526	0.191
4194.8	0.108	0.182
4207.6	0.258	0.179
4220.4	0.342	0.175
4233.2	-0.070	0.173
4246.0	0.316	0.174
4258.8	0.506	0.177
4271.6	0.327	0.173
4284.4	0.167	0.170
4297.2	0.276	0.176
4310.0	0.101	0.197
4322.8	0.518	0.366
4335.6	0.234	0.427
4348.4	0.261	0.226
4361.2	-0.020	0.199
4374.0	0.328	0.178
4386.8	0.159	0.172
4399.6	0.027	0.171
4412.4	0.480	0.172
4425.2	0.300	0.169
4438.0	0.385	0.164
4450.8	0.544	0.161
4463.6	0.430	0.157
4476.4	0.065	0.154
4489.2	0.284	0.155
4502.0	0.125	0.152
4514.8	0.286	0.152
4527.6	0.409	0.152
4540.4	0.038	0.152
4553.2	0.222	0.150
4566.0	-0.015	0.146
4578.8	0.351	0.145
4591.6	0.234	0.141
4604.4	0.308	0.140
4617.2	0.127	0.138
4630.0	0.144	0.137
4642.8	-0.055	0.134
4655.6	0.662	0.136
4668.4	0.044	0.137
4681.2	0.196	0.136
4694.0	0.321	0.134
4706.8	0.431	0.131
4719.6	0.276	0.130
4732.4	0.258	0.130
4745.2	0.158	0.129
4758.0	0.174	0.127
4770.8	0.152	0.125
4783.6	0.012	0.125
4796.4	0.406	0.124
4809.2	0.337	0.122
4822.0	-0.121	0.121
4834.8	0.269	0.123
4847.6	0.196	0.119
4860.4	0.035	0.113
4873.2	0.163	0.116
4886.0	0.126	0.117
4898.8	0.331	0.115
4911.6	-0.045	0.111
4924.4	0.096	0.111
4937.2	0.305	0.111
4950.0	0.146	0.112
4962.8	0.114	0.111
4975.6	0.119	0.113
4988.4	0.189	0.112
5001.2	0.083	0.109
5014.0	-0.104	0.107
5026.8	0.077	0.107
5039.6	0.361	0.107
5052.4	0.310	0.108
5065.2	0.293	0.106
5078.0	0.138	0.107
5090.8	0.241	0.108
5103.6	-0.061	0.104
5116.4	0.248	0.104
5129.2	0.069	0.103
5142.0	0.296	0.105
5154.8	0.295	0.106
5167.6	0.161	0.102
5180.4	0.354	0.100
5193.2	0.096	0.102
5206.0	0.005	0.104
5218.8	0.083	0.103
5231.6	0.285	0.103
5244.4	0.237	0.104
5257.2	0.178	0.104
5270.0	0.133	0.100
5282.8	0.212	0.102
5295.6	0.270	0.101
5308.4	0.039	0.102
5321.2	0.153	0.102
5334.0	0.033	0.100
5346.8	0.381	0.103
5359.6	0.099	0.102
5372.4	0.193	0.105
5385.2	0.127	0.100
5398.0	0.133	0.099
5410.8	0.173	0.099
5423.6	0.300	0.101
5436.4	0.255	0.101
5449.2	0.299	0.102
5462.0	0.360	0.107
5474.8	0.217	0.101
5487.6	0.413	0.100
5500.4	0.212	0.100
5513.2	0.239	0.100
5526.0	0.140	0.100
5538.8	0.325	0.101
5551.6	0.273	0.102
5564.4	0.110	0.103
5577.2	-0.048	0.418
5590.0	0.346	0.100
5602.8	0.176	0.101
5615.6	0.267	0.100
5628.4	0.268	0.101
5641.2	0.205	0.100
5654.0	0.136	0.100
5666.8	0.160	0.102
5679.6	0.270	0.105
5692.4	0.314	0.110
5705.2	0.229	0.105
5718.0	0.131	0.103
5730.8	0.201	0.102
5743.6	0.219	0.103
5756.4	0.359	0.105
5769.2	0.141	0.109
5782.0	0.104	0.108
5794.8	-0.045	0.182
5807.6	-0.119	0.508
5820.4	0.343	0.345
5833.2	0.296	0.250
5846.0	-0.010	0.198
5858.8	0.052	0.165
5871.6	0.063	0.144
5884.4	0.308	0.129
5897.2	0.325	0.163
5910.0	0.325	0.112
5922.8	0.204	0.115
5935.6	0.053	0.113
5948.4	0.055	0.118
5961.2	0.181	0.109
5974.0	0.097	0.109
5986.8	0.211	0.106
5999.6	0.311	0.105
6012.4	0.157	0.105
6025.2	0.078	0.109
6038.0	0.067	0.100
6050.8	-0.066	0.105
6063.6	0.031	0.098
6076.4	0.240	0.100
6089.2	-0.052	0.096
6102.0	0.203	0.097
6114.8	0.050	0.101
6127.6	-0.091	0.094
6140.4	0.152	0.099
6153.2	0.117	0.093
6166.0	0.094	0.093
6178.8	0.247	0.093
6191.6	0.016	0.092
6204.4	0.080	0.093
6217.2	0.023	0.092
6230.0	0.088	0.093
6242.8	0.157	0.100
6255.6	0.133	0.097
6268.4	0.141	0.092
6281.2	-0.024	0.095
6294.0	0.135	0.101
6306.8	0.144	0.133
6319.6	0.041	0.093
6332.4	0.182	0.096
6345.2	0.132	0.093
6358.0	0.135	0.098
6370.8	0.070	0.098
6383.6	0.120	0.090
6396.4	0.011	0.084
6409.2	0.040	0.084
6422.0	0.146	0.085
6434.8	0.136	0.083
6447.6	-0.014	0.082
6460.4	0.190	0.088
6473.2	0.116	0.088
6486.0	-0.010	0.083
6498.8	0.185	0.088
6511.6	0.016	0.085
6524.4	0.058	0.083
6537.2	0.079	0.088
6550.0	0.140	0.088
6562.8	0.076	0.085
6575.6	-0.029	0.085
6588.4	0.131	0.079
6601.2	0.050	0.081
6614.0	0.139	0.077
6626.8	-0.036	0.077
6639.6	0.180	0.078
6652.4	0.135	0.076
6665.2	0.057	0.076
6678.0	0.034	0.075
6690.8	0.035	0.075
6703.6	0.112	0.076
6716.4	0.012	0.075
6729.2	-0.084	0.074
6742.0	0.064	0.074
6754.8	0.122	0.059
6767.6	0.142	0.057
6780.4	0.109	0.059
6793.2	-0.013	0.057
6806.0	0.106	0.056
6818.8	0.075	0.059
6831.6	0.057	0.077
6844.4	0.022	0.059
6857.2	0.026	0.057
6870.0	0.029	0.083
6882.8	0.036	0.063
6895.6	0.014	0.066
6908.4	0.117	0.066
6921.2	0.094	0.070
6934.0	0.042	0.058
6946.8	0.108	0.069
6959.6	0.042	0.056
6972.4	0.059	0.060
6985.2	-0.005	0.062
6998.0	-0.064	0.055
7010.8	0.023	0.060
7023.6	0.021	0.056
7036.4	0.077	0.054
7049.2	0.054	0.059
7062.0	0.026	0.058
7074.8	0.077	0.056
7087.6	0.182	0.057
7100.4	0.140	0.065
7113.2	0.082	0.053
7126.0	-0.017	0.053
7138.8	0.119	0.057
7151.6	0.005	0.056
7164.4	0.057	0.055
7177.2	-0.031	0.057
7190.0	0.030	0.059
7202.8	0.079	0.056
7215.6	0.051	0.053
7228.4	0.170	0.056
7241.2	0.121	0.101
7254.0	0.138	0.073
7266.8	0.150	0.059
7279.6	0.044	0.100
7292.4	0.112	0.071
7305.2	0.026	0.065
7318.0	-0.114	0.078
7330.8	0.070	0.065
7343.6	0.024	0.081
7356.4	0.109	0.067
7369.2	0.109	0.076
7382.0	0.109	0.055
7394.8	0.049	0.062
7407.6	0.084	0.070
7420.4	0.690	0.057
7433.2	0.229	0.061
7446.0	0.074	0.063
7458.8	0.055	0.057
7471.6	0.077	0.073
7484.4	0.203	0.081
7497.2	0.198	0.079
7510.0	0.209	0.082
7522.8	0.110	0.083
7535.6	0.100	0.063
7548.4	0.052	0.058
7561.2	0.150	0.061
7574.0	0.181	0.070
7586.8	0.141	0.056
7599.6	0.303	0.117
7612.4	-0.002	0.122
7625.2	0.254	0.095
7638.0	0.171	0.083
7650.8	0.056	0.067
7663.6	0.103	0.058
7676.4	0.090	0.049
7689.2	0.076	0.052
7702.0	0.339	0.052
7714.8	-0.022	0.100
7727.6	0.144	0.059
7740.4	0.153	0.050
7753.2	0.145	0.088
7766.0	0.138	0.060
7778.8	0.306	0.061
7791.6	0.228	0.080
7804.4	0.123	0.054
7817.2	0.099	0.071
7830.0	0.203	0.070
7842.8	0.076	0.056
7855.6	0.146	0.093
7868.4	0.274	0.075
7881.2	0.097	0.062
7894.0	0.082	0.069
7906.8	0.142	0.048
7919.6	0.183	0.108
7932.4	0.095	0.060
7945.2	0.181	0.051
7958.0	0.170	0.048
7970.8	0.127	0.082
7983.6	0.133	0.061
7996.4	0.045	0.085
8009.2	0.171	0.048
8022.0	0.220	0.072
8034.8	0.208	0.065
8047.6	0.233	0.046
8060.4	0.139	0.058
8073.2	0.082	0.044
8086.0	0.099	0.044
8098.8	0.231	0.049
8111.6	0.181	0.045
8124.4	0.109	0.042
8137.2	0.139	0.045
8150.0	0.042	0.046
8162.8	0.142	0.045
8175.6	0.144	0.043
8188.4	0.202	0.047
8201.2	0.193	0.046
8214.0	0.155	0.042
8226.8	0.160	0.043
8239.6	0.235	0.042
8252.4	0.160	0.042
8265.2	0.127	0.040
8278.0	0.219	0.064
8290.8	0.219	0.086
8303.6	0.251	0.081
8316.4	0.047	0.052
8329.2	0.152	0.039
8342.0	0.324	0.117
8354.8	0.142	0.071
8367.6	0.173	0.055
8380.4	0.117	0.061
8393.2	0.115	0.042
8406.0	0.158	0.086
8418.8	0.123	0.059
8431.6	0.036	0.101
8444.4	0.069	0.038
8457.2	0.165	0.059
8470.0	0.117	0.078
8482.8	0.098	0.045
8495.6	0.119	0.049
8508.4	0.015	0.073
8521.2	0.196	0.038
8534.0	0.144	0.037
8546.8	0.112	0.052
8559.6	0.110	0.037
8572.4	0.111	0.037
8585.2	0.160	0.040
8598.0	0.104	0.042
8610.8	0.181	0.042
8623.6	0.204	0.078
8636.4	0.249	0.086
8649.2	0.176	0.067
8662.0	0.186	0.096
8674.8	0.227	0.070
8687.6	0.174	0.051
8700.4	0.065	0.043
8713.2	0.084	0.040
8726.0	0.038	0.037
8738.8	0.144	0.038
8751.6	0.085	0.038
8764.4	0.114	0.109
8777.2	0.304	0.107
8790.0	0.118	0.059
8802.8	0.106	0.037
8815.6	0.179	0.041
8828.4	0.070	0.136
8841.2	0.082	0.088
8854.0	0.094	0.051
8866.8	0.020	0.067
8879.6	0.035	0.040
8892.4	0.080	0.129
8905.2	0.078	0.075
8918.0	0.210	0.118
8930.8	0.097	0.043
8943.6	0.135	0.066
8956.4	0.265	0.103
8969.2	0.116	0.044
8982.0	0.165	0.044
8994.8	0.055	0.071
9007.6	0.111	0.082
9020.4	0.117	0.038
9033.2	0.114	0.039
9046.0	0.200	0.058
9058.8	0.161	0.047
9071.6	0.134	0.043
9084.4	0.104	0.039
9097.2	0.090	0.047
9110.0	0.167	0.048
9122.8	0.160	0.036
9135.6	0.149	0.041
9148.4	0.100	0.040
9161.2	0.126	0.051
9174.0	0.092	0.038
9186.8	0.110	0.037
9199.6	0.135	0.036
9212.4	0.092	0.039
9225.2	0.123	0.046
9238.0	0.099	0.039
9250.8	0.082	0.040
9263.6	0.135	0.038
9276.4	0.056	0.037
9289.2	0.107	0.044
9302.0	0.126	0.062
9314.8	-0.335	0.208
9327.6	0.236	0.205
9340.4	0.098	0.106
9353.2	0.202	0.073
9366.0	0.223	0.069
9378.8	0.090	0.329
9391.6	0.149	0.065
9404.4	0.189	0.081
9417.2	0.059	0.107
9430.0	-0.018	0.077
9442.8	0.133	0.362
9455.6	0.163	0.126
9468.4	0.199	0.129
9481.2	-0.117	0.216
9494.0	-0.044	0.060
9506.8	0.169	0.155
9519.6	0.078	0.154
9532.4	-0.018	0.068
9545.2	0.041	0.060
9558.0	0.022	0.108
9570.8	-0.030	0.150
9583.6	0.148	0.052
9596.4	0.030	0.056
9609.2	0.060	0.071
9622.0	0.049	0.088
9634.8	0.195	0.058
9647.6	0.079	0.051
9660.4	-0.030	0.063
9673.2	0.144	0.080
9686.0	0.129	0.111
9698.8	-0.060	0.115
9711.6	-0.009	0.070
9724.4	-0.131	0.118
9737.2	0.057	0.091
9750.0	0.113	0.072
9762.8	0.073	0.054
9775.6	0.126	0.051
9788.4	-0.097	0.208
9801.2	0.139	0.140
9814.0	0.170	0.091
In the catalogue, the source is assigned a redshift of 0.991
